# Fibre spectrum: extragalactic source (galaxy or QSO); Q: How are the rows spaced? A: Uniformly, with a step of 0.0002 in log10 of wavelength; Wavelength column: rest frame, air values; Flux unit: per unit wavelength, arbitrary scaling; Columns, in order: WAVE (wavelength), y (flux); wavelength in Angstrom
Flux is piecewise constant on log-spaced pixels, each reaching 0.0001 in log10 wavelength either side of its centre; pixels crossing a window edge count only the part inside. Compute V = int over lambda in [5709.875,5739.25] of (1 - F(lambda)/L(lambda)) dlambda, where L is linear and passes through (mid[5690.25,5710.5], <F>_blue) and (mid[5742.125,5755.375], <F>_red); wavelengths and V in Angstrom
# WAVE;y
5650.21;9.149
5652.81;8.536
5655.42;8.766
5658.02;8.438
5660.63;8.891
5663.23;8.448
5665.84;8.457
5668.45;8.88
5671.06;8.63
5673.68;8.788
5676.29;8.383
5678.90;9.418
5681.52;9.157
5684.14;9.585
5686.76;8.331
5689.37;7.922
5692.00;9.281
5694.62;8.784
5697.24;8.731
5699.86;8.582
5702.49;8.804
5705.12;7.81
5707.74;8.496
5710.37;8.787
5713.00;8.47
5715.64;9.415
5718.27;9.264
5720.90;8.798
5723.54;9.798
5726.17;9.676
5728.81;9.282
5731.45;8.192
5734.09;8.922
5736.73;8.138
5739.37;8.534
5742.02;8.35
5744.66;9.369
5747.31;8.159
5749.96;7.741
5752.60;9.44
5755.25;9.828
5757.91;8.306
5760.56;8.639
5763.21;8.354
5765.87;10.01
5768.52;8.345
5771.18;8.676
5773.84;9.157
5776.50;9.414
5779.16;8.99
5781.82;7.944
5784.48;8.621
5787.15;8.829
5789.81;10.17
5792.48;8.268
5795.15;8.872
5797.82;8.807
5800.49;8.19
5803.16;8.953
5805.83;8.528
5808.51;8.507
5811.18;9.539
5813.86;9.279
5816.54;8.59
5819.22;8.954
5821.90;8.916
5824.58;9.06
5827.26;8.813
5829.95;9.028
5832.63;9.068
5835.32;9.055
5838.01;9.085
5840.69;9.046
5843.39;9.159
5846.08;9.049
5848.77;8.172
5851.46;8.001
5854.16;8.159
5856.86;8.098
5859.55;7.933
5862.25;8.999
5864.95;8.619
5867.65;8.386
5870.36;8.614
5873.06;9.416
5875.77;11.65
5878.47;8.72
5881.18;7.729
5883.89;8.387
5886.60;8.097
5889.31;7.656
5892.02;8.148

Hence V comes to -0.9 Angstrom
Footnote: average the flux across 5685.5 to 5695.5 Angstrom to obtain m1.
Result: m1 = 8.57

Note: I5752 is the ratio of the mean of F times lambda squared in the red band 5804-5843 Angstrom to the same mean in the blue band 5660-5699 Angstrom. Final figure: 1.1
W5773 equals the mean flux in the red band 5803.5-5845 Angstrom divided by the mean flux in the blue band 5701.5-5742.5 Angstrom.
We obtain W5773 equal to 1.02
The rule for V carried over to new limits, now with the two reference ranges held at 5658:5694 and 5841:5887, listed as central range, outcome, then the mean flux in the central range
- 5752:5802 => -0.91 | 8.88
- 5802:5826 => -0.61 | 8.93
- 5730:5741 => 0.36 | 8.45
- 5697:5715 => 0.43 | 8.54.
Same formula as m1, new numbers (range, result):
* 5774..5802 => 8.83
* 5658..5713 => 8.7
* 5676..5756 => 8.82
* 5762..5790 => 8.91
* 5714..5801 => 8.87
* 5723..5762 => 8.8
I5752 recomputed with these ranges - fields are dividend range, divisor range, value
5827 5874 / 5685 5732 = 1.04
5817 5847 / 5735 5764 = 1.07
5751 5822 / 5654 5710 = 1.06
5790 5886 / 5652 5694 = 1.07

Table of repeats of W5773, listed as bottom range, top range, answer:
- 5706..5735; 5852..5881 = 0.98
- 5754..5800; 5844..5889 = 0.97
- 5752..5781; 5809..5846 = 1.01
